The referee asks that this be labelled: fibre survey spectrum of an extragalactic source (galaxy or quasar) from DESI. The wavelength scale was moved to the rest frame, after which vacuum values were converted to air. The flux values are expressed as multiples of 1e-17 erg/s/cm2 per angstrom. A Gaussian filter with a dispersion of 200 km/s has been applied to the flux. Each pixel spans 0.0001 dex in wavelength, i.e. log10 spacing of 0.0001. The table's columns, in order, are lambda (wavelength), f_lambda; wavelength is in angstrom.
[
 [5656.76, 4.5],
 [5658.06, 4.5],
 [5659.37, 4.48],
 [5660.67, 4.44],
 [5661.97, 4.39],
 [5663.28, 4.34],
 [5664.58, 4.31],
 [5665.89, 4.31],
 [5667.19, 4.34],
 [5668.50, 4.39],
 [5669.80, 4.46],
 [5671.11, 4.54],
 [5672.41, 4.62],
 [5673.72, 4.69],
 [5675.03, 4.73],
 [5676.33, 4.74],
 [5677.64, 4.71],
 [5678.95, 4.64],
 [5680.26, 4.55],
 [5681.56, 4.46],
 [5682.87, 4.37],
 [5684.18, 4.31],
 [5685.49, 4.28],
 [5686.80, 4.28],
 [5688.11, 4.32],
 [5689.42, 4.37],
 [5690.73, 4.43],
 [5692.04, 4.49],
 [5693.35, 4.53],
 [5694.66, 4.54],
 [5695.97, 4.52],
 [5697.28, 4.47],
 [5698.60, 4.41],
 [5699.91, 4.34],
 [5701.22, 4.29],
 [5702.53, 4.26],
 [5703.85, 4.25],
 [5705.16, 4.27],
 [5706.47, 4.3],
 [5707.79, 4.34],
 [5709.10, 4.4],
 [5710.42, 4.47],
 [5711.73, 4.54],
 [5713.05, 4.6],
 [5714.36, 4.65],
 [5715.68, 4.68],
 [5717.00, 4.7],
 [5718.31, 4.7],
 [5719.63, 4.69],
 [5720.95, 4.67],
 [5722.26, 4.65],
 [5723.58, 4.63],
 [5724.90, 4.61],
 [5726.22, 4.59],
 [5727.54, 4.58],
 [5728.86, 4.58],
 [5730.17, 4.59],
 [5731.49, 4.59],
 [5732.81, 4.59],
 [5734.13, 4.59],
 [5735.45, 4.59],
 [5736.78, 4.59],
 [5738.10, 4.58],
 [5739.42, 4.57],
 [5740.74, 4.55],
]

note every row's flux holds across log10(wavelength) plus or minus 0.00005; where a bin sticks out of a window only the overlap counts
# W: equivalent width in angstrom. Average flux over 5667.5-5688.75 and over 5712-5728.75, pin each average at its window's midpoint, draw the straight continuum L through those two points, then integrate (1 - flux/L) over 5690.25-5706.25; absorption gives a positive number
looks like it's 0.6 angstrom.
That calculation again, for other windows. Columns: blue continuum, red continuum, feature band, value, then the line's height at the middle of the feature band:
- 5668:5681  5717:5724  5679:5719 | 1.77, 4.65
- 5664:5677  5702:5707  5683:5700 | -0.18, 4.36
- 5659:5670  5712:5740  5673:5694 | -0.19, 4.45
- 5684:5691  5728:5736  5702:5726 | -0.21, 4.49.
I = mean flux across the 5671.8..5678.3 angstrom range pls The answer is 4.69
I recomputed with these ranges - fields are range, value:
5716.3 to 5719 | 4.7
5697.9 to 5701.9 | 4.35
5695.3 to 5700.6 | 4.43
